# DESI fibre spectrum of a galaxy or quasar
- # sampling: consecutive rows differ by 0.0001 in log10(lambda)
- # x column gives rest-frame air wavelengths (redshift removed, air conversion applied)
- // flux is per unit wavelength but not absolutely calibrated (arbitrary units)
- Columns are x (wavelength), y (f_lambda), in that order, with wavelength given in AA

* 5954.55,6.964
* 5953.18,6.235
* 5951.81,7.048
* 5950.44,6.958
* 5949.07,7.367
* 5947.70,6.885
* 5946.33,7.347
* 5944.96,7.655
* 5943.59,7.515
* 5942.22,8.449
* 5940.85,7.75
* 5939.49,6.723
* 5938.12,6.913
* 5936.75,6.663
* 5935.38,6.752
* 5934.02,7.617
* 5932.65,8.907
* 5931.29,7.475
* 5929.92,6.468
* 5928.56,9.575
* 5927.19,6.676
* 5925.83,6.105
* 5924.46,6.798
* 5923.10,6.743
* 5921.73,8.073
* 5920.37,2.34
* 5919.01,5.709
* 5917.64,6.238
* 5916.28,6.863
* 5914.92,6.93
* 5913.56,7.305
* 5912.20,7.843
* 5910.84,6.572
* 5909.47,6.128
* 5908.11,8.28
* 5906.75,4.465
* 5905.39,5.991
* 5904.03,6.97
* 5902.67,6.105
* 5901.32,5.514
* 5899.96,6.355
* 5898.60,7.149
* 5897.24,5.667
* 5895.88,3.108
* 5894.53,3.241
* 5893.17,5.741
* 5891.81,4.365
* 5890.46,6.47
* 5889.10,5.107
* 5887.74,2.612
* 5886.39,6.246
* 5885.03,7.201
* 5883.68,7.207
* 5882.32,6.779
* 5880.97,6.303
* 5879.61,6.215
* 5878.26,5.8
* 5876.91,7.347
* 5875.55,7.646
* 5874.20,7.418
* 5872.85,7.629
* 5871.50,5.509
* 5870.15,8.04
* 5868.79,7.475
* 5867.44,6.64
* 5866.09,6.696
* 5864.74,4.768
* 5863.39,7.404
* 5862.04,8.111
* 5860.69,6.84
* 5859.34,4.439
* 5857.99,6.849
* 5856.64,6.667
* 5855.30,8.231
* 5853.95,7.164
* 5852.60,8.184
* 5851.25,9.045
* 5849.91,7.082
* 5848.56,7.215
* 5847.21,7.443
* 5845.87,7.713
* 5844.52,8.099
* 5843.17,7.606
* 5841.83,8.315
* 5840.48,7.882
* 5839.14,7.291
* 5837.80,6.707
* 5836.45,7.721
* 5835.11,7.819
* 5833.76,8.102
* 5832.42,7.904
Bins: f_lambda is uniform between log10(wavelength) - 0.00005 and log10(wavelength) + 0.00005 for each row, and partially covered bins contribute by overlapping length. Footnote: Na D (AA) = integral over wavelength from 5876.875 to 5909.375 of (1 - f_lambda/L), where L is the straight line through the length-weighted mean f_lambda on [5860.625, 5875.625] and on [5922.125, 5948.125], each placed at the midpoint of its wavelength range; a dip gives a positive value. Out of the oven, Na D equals 5.9 AA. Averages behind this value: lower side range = 7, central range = 5.82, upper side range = 7.33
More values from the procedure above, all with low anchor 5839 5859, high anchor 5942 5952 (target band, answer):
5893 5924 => 5.8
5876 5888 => 1.9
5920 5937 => 0.9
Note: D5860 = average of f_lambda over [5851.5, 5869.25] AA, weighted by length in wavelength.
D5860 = 6.93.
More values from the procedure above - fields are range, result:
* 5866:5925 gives 6.24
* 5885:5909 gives 5.55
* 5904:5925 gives 6.43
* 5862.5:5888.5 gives 6.58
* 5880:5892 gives 5.88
